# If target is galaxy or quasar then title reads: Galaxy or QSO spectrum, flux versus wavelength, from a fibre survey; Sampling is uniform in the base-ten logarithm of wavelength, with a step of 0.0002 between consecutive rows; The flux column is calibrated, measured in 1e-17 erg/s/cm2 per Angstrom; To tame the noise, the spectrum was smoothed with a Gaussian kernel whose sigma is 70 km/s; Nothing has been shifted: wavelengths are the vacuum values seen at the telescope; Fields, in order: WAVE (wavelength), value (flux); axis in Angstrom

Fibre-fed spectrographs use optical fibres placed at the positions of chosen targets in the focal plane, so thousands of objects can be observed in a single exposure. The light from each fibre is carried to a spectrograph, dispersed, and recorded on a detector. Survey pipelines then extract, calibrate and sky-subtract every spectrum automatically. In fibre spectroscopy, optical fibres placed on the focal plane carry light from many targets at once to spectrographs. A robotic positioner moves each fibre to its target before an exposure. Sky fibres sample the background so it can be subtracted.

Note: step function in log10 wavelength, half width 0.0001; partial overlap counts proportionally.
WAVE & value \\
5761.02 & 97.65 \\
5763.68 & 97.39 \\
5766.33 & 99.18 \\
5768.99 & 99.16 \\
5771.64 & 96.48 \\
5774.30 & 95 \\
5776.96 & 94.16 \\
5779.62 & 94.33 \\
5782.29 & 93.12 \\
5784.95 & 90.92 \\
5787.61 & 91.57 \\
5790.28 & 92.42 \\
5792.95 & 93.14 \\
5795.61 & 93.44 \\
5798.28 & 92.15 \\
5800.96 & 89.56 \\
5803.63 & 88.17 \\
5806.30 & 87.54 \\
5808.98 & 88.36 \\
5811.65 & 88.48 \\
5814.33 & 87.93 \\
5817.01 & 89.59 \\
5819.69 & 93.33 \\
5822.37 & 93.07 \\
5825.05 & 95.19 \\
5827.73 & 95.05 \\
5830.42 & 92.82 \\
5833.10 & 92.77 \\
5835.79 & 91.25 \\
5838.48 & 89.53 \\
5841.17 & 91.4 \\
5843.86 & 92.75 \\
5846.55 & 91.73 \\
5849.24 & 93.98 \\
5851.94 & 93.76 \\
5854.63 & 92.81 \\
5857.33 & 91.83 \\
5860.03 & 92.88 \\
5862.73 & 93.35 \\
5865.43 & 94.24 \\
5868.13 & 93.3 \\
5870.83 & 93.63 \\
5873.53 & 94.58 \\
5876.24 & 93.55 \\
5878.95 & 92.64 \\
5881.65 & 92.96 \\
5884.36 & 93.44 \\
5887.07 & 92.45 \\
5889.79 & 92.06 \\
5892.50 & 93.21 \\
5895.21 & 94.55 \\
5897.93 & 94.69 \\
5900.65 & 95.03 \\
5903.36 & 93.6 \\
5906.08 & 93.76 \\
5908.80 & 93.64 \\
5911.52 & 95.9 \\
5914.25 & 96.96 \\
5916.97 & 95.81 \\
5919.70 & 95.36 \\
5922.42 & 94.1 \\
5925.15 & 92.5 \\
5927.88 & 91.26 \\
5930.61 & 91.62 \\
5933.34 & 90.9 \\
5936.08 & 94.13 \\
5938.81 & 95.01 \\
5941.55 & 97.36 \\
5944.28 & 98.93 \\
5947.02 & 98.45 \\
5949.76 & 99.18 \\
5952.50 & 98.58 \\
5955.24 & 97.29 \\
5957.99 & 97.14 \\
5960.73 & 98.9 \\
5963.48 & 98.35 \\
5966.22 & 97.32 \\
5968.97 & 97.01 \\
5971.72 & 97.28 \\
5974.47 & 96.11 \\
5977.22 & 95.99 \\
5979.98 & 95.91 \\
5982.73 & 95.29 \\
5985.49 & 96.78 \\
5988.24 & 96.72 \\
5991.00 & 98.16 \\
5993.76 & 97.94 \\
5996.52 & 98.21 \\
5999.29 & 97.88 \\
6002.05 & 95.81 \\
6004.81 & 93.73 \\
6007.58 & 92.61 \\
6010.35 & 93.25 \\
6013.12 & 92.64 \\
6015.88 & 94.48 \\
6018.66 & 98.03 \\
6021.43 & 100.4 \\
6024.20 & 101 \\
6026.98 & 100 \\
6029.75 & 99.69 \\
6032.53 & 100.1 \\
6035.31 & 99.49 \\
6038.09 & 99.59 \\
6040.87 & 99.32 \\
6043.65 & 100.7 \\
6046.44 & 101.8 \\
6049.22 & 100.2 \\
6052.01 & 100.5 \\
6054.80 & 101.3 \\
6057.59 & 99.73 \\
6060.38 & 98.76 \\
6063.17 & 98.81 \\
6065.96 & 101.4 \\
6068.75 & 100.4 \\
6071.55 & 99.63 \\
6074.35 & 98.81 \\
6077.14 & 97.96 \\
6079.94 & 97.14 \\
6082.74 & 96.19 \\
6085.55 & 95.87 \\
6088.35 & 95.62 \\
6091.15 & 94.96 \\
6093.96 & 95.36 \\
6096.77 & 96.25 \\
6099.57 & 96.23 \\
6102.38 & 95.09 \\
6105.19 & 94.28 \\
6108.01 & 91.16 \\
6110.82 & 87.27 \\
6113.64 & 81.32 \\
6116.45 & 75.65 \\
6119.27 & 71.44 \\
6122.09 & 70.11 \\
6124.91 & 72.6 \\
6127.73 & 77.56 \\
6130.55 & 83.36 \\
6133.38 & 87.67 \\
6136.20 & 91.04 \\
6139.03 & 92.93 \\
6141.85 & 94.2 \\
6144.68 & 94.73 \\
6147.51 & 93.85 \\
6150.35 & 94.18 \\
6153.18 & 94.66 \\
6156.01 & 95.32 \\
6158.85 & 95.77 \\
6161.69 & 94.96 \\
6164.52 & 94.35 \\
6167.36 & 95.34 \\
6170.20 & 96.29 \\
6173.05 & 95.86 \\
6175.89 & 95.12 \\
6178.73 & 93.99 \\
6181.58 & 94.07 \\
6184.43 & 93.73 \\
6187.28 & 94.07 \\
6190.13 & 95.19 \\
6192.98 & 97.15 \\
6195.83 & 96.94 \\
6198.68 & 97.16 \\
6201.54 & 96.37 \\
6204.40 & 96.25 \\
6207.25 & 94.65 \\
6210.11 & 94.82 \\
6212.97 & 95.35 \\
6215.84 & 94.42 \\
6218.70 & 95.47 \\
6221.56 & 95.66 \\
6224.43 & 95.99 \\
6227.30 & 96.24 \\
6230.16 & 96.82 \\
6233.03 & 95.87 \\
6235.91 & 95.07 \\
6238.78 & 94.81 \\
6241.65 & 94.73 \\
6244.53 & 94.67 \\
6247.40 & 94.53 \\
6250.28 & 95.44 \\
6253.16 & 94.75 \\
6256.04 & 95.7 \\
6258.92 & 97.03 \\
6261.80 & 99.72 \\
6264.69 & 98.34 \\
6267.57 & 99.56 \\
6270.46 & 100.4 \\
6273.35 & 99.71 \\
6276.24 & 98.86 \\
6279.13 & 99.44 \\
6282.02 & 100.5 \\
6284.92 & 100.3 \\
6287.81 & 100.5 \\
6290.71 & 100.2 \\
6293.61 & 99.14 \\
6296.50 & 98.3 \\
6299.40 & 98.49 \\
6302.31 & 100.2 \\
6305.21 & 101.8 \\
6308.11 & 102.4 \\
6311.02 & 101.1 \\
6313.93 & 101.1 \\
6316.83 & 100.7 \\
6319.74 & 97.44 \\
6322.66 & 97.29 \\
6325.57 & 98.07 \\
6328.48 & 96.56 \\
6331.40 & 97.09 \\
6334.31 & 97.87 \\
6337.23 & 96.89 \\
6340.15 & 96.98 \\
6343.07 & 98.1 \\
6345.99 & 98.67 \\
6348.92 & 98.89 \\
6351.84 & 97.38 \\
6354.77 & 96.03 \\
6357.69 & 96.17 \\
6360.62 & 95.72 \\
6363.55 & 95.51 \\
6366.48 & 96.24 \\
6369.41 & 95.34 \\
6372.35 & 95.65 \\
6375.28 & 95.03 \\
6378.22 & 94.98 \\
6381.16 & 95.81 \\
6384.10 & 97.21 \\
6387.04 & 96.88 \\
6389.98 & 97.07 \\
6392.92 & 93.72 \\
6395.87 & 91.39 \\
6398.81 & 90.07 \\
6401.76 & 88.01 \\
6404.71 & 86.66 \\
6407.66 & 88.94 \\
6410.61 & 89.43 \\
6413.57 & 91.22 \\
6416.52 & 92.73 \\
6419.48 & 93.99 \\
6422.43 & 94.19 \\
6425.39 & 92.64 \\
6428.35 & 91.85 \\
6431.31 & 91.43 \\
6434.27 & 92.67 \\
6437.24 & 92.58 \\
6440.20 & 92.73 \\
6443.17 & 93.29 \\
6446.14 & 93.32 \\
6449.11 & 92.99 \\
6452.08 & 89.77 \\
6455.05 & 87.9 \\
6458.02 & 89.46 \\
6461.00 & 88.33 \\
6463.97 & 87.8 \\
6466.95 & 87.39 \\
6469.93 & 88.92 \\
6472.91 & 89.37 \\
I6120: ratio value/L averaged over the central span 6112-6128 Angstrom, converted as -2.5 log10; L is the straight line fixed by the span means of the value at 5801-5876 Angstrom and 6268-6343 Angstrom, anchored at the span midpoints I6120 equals 0.28 mag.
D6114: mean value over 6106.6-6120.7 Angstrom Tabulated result 81.3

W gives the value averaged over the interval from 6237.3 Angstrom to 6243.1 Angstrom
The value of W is 94.8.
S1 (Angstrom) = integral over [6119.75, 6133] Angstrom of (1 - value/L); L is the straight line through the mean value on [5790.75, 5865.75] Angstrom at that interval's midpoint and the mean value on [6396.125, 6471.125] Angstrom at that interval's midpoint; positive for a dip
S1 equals 2.1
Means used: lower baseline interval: 91.8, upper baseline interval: 90.7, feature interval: 76.5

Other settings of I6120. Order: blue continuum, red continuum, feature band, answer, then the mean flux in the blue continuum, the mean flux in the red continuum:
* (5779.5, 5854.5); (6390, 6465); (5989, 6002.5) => -0.07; 91.7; 91.2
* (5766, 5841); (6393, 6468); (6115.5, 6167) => 0.05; 92.3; 90.9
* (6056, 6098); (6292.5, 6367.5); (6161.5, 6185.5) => 0.03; 97.8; 98.2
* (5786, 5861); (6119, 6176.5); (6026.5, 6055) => -0.11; 91.7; 89.9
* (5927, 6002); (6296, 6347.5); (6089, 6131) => 0.14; 96.6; 98.8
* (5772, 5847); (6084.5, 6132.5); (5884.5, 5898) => -0.03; 91.8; 86.6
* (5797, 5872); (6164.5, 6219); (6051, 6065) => -0.07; 91.8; 95.3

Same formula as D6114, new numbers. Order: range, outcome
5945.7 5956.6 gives 98.4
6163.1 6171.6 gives 95.4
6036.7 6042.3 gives 99.5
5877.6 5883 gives 92.9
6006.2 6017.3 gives 93.2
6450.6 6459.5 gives 89.1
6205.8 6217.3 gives 94.8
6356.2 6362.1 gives 96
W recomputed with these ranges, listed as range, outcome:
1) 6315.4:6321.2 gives 99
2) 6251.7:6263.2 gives 96.8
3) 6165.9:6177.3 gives 95.6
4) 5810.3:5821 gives 89.8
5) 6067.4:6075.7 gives 99.5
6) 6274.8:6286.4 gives 99.8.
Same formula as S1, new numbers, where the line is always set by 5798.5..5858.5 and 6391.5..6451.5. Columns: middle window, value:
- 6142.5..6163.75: -0.7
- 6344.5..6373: -1.5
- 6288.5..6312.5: -2.3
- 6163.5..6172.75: -0.4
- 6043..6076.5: -3.1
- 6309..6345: -2.6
